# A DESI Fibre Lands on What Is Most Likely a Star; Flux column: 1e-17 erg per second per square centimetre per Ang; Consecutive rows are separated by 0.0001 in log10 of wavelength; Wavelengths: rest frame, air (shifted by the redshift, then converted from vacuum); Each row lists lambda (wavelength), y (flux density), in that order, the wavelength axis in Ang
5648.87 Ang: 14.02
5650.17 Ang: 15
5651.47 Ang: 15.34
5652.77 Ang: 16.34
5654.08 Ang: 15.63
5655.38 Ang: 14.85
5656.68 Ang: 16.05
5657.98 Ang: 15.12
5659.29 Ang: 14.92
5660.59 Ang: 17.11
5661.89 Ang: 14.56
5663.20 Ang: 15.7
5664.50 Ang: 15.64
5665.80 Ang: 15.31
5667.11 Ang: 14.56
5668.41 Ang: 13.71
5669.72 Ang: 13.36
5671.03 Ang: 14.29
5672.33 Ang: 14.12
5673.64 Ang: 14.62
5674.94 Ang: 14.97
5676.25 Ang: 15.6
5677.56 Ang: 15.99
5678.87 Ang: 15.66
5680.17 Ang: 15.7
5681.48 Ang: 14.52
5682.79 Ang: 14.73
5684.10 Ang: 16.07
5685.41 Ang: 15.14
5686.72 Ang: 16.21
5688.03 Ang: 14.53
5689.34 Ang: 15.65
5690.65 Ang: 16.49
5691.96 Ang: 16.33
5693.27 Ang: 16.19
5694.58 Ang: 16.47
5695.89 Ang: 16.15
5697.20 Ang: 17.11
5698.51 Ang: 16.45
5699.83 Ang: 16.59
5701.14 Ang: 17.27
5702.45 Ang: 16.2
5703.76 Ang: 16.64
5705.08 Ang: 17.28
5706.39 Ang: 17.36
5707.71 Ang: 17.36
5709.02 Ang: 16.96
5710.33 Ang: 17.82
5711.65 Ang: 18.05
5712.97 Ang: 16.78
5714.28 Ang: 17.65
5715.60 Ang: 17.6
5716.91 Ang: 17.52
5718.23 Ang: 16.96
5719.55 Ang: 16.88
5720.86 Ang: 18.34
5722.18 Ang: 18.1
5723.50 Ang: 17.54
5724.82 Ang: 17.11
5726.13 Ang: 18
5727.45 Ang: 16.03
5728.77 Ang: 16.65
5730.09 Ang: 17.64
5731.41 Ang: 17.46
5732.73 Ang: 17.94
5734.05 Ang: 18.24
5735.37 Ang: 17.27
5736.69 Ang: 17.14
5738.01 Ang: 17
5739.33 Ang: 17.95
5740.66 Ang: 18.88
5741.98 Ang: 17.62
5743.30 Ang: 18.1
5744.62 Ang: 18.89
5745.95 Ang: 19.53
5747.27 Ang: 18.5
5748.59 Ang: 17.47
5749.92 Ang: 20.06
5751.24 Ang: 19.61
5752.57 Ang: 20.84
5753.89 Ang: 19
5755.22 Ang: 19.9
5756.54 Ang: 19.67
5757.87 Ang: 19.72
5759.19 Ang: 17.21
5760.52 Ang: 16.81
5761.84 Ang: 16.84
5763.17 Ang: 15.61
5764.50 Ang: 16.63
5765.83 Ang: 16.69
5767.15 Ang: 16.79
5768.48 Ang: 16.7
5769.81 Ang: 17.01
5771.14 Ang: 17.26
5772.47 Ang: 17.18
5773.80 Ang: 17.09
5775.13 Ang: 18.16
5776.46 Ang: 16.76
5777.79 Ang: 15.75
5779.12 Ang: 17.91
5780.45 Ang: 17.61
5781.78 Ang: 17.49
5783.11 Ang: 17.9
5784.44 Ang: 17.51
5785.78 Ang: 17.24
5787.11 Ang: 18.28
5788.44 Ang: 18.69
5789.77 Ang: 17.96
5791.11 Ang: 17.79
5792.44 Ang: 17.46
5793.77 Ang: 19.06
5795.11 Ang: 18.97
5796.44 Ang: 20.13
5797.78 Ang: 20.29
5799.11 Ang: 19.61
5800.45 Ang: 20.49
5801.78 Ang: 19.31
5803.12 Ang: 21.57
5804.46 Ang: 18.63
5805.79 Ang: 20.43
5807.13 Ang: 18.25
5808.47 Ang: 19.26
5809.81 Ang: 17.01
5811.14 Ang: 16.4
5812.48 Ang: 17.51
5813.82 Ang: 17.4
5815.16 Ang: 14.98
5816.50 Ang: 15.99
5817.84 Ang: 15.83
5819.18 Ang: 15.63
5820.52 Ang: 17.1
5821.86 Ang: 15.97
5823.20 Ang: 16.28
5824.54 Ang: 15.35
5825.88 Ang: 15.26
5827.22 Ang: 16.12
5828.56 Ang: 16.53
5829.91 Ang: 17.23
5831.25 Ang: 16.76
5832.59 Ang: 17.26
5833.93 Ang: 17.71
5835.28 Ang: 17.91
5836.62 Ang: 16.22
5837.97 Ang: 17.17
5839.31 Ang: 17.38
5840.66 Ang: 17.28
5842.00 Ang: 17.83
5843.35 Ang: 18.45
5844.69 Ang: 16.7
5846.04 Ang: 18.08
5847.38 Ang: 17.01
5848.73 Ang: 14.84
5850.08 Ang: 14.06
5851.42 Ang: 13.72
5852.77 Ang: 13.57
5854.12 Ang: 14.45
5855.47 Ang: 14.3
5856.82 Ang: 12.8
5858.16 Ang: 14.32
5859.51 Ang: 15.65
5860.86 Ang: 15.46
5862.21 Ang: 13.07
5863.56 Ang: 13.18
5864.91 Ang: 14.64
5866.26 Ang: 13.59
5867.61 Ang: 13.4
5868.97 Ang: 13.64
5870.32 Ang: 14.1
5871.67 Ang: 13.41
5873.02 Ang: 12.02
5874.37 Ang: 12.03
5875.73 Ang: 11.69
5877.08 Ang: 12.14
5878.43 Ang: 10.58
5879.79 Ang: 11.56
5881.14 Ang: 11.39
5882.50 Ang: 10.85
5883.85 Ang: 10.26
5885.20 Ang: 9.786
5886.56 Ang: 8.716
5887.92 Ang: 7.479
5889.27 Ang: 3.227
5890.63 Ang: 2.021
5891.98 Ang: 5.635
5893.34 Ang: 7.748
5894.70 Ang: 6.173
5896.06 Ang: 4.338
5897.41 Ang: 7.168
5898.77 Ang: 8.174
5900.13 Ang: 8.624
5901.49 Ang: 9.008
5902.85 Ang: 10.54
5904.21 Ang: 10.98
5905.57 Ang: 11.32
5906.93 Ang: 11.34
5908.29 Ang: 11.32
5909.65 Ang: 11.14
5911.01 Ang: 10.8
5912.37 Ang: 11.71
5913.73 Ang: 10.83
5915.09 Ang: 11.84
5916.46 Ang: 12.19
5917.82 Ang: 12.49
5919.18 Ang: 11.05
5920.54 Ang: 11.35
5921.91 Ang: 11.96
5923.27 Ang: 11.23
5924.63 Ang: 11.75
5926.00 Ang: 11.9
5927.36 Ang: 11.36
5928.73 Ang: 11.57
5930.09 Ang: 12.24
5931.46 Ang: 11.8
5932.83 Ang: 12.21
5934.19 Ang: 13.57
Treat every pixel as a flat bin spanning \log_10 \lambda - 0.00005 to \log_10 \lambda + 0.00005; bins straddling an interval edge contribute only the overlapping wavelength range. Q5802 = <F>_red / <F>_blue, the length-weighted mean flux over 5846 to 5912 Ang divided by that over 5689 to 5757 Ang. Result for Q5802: 0.64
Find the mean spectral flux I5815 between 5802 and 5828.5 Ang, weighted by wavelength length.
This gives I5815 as 17.1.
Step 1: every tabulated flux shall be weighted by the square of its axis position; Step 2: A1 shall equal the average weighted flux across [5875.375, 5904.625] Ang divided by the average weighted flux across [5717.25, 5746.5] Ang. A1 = 0.51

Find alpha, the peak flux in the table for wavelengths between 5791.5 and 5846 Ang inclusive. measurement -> 21.57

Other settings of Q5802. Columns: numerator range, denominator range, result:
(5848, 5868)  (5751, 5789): 0.80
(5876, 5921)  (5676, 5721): 0.58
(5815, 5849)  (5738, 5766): 0.91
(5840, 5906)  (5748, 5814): 0.65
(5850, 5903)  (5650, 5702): 0.70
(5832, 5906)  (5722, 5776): 0.70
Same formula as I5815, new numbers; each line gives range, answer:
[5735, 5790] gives 17.9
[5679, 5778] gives 17.3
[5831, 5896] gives 13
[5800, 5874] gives 16.1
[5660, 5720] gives 16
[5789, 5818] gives 18.4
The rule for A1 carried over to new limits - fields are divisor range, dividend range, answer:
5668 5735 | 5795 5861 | 1.07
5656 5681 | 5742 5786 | 1.22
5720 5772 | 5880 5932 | 0.58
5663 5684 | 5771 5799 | 1.25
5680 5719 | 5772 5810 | 1.15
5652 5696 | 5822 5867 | 1.09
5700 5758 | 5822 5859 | 0.93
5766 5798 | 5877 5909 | 0.51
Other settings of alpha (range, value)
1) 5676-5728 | 18.34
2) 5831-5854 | 18.45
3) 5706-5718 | 18.05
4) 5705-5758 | 20.84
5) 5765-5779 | 18.16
